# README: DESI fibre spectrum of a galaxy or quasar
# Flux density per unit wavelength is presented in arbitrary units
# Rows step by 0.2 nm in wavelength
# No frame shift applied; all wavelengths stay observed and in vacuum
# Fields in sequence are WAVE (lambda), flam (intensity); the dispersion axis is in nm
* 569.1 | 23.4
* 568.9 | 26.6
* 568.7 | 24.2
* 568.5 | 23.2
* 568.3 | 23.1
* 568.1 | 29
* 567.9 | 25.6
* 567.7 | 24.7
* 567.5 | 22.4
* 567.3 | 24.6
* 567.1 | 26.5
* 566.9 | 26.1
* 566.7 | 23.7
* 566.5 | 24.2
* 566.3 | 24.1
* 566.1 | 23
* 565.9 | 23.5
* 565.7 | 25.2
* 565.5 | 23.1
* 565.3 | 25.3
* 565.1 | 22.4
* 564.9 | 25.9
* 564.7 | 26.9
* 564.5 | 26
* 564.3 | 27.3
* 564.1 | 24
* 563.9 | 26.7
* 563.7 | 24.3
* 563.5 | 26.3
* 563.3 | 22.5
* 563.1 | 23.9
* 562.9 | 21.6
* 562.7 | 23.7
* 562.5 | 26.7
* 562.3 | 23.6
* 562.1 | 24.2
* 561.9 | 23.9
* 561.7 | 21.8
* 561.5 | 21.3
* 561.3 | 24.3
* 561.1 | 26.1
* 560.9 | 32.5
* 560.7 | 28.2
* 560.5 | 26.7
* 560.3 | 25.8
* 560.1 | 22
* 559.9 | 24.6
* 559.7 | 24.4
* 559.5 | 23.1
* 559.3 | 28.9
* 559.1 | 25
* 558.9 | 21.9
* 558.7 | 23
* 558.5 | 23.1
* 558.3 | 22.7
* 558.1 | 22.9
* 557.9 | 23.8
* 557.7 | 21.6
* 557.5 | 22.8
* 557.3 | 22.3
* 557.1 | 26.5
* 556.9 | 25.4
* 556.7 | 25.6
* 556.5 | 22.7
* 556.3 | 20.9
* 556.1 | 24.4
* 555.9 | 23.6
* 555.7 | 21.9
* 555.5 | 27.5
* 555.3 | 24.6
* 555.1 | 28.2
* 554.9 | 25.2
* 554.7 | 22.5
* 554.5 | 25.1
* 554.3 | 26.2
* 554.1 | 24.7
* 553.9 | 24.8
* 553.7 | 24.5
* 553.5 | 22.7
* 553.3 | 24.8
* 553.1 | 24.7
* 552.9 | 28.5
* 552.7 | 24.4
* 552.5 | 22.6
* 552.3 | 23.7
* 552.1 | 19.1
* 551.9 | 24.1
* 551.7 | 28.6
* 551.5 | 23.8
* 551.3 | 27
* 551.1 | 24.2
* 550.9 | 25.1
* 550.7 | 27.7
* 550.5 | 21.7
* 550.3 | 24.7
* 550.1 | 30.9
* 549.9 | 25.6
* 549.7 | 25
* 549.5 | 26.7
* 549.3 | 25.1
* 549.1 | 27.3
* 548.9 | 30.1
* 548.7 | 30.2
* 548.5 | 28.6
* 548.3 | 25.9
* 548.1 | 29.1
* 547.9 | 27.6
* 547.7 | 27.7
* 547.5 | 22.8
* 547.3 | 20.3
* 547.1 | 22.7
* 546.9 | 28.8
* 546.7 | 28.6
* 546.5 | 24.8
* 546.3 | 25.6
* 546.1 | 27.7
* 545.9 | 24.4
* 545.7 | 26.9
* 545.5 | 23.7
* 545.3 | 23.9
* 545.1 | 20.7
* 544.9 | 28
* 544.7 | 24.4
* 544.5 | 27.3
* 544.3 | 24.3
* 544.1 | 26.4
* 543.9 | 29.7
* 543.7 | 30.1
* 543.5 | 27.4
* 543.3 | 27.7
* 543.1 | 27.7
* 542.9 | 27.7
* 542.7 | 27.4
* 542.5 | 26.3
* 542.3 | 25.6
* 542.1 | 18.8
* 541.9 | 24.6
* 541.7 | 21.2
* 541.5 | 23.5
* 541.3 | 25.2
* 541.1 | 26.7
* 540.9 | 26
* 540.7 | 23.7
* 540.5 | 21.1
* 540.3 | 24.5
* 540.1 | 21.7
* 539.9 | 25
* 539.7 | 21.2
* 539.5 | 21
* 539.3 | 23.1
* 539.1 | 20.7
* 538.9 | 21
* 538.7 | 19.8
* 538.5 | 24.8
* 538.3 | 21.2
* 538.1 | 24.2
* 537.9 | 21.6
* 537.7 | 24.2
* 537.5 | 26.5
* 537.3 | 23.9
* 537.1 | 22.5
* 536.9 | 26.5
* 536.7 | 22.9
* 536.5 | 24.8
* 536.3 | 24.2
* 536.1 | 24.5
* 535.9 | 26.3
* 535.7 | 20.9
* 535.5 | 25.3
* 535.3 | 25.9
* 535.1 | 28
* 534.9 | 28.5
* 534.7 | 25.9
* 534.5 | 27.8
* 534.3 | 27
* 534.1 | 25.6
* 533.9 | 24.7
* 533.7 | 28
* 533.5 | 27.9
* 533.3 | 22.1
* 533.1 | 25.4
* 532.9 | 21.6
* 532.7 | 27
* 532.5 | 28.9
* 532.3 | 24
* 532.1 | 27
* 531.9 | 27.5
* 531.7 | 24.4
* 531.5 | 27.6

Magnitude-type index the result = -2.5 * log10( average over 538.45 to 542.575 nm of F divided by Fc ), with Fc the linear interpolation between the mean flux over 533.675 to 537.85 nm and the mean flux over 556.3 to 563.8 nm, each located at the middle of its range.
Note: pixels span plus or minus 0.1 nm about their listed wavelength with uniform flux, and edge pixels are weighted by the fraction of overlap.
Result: 0.09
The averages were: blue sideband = 25.3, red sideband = 24.3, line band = 23.1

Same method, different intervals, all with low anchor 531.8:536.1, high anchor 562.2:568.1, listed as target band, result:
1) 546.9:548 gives 0.033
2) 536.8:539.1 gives 0.115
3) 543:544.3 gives -0.095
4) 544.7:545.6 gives 0.060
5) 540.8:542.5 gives 0.067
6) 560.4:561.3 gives -0.126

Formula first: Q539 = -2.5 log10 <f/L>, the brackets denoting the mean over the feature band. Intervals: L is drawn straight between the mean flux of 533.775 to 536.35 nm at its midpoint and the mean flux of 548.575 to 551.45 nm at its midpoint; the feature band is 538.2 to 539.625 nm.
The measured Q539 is 0.20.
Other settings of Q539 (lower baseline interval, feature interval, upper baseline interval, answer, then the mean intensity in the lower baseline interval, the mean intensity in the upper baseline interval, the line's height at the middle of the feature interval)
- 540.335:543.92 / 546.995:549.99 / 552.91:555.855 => -0.048 mag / 25.5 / 24.9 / 25.2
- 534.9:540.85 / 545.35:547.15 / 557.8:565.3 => -0.086 mag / 23.6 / 24.7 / 24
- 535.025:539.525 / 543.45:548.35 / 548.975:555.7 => -0.061 mag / 23.7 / 25.2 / 24.5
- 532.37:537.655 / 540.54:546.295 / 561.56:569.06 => -0.015 mag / 25.5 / 24.6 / 25.2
